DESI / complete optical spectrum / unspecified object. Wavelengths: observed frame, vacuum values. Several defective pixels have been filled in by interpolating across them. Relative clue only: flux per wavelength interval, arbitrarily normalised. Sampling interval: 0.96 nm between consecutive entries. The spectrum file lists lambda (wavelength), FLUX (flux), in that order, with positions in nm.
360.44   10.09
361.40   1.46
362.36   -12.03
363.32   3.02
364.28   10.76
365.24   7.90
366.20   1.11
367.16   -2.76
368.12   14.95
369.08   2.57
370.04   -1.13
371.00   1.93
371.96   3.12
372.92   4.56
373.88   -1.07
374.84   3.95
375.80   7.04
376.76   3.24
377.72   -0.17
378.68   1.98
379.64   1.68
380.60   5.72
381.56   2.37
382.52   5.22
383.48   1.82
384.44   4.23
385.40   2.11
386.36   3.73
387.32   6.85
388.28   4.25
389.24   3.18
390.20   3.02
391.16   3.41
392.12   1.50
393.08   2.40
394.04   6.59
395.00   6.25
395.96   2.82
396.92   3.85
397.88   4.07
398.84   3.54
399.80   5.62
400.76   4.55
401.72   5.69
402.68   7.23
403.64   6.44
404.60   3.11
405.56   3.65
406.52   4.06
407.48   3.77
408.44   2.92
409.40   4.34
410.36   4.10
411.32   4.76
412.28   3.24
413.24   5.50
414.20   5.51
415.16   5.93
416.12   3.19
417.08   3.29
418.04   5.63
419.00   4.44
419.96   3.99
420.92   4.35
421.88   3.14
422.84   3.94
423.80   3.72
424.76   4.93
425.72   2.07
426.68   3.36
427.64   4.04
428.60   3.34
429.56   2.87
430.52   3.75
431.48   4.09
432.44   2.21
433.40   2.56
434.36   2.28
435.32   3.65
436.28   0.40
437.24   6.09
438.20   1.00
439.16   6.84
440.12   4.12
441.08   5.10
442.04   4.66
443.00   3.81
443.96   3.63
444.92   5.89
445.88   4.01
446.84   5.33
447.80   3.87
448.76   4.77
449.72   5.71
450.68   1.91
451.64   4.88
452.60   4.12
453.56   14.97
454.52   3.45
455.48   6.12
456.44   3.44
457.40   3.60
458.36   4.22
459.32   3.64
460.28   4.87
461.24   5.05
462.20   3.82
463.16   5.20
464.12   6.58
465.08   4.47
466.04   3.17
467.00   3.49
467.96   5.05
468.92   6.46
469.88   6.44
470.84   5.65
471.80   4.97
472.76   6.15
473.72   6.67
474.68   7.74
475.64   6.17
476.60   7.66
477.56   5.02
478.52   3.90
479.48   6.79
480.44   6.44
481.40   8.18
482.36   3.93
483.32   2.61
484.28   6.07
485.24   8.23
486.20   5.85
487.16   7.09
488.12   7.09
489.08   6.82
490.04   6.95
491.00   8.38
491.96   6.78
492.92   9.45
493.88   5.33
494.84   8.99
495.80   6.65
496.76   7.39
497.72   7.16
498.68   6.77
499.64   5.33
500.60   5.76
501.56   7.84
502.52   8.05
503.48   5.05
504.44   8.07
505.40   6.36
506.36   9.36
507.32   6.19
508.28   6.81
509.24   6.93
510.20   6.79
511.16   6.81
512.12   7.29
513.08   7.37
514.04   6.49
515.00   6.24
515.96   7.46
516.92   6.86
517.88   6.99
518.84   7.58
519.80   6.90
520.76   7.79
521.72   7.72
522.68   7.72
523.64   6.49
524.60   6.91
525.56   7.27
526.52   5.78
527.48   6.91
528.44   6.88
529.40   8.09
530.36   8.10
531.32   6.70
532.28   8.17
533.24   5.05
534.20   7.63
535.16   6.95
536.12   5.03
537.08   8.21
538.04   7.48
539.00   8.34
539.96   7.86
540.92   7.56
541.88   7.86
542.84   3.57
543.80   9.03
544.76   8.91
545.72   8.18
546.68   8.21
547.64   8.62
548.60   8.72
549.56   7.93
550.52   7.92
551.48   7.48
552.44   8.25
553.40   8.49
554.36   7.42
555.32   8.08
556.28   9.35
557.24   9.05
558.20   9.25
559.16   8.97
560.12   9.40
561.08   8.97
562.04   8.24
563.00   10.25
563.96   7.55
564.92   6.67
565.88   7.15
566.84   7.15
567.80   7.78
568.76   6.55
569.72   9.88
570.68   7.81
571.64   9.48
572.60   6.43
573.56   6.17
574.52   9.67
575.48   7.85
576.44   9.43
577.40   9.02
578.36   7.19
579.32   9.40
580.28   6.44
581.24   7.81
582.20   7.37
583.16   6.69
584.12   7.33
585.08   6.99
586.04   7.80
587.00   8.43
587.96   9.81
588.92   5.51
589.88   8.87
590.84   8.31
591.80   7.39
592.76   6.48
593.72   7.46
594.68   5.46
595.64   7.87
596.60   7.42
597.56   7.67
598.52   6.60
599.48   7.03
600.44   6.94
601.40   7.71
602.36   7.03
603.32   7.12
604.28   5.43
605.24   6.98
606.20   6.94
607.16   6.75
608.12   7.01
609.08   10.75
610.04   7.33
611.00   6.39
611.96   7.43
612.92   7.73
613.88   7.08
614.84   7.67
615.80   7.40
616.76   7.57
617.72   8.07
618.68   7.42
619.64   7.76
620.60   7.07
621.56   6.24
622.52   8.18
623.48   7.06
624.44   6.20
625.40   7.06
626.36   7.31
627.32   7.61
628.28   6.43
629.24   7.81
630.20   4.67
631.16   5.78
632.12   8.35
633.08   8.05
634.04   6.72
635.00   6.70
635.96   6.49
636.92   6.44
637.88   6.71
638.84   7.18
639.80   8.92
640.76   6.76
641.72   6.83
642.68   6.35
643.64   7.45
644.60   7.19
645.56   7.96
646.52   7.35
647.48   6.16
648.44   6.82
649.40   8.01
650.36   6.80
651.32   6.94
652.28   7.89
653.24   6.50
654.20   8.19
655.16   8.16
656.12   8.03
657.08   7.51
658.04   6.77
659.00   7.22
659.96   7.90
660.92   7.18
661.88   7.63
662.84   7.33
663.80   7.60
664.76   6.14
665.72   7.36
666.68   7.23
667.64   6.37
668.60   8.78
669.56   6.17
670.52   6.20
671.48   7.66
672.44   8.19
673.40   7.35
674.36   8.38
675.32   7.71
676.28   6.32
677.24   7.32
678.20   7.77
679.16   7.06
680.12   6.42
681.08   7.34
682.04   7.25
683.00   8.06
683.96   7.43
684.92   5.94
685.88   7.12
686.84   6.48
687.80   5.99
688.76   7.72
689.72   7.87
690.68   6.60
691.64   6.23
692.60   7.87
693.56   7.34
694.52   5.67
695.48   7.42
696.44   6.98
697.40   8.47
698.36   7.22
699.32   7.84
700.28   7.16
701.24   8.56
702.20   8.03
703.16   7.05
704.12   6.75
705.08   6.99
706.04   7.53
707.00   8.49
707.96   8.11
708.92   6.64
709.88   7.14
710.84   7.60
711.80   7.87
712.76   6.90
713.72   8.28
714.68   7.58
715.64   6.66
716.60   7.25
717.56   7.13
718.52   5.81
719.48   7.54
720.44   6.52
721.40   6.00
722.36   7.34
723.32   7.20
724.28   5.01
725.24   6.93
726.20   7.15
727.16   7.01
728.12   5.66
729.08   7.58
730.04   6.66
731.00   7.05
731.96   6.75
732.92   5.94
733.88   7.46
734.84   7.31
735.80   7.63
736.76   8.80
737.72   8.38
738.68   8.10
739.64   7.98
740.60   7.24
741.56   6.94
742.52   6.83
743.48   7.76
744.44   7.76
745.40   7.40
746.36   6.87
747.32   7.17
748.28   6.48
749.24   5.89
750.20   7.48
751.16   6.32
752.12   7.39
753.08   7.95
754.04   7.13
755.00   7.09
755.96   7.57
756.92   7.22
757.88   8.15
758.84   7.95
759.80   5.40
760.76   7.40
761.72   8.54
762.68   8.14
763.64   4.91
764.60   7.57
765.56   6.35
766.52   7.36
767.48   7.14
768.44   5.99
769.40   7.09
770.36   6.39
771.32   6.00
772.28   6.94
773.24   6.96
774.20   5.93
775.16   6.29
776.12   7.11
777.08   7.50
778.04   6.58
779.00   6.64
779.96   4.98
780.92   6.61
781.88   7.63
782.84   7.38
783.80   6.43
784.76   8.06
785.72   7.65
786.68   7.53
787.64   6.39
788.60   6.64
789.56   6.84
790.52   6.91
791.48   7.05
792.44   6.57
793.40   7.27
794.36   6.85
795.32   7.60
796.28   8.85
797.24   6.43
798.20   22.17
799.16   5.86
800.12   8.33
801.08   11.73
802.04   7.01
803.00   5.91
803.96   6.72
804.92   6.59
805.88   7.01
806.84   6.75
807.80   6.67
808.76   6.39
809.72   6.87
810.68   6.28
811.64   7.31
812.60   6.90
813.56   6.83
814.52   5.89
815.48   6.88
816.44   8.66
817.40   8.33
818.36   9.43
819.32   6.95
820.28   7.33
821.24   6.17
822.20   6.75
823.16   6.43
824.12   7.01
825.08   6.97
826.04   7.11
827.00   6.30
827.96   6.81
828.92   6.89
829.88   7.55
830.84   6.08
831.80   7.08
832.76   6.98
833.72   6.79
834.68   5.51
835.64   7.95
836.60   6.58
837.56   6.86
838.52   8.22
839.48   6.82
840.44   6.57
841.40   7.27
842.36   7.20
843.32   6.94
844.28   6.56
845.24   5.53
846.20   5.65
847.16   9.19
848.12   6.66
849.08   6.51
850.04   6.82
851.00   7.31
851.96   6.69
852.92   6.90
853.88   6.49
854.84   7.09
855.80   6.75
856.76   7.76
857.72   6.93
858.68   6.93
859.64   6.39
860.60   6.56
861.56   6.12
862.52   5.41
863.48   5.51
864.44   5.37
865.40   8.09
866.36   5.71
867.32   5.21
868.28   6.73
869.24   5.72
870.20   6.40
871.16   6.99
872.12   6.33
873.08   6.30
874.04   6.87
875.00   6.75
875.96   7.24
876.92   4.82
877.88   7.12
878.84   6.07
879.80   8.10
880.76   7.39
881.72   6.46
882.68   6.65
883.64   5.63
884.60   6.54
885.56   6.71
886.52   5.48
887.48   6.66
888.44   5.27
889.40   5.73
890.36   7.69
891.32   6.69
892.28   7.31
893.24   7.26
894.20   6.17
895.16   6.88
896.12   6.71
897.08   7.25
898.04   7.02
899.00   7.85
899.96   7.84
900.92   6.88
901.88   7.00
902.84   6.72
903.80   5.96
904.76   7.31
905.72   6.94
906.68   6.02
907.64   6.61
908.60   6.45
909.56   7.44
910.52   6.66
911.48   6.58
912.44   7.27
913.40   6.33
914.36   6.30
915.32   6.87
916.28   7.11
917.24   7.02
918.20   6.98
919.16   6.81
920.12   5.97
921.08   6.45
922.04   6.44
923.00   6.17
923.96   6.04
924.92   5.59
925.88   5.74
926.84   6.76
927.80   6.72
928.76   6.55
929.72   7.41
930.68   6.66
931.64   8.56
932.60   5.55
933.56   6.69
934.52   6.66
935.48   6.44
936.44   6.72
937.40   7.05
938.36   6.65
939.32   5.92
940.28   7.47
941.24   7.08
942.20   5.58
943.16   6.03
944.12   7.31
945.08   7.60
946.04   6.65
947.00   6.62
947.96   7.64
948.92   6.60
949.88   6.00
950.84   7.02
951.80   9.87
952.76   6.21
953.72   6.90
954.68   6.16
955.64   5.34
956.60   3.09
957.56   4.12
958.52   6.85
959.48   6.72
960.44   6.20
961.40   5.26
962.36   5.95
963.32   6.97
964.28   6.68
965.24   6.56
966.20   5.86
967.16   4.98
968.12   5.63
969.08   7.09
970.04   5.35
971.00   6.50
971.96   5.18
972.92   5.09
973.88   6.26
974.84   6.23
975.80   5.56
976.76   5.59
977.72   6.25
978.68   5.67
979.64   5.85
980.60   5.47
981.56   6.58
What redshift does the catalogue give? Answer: 0.22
